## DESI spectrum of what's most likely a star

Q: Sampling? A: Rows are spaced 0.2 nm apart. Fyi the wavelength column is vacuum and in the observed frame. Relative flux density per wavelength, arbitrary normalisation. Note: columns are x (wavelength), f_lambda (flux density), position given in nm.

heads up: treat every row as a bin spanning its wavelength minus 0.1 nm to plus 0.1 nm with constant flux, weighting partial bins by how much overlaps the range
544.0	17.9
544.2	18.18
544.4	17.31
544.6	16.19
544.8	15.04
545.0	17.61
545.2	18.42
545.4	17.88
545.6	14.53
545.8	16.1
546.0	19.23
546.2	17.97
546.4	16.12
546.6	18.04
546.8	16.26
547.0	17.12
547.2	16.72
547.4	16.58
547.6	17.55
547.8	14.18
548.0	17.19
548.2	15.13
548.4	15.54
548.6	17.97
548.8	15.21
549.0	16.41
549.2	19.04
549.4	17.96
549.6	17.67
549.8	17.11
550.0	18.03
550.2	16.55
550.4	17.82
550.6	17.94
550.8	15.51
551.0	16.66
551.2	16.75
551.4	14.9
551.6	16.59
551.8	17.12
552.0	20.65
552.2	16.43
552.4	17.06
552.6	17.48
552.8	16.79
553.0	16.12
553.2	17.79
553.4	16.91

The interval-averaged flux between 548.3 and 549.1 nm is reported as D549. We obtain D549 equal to 16.3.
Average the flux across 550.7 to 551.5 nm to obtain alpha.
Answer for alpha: 16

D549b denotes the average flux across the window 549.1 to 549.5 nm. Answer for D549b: 18.5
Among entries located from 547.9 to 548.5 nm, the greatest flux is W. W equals 17.19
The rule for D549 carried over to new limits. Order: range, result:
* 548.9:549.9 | 17.6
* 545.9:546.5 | 17.8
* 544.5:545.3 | 16.8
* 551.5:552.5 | 17.6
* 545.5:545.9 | 15.3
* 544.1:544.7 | 17.2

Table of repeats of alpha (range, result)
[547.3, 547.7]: 17.1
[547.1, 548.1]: 16.4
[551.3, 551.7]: 15.7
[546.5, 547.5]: 16.9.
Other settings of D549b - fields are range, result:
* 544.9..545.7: 17.1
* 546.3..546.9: 16.8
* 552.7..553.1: 16.5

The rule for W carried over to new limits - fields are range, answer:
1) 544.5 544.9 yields 16.19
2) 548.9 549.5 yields 19.04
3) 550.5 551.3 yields 17.94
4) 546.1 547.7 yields 18.04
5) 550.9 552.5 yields 20.65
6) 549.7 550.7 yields 18.03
